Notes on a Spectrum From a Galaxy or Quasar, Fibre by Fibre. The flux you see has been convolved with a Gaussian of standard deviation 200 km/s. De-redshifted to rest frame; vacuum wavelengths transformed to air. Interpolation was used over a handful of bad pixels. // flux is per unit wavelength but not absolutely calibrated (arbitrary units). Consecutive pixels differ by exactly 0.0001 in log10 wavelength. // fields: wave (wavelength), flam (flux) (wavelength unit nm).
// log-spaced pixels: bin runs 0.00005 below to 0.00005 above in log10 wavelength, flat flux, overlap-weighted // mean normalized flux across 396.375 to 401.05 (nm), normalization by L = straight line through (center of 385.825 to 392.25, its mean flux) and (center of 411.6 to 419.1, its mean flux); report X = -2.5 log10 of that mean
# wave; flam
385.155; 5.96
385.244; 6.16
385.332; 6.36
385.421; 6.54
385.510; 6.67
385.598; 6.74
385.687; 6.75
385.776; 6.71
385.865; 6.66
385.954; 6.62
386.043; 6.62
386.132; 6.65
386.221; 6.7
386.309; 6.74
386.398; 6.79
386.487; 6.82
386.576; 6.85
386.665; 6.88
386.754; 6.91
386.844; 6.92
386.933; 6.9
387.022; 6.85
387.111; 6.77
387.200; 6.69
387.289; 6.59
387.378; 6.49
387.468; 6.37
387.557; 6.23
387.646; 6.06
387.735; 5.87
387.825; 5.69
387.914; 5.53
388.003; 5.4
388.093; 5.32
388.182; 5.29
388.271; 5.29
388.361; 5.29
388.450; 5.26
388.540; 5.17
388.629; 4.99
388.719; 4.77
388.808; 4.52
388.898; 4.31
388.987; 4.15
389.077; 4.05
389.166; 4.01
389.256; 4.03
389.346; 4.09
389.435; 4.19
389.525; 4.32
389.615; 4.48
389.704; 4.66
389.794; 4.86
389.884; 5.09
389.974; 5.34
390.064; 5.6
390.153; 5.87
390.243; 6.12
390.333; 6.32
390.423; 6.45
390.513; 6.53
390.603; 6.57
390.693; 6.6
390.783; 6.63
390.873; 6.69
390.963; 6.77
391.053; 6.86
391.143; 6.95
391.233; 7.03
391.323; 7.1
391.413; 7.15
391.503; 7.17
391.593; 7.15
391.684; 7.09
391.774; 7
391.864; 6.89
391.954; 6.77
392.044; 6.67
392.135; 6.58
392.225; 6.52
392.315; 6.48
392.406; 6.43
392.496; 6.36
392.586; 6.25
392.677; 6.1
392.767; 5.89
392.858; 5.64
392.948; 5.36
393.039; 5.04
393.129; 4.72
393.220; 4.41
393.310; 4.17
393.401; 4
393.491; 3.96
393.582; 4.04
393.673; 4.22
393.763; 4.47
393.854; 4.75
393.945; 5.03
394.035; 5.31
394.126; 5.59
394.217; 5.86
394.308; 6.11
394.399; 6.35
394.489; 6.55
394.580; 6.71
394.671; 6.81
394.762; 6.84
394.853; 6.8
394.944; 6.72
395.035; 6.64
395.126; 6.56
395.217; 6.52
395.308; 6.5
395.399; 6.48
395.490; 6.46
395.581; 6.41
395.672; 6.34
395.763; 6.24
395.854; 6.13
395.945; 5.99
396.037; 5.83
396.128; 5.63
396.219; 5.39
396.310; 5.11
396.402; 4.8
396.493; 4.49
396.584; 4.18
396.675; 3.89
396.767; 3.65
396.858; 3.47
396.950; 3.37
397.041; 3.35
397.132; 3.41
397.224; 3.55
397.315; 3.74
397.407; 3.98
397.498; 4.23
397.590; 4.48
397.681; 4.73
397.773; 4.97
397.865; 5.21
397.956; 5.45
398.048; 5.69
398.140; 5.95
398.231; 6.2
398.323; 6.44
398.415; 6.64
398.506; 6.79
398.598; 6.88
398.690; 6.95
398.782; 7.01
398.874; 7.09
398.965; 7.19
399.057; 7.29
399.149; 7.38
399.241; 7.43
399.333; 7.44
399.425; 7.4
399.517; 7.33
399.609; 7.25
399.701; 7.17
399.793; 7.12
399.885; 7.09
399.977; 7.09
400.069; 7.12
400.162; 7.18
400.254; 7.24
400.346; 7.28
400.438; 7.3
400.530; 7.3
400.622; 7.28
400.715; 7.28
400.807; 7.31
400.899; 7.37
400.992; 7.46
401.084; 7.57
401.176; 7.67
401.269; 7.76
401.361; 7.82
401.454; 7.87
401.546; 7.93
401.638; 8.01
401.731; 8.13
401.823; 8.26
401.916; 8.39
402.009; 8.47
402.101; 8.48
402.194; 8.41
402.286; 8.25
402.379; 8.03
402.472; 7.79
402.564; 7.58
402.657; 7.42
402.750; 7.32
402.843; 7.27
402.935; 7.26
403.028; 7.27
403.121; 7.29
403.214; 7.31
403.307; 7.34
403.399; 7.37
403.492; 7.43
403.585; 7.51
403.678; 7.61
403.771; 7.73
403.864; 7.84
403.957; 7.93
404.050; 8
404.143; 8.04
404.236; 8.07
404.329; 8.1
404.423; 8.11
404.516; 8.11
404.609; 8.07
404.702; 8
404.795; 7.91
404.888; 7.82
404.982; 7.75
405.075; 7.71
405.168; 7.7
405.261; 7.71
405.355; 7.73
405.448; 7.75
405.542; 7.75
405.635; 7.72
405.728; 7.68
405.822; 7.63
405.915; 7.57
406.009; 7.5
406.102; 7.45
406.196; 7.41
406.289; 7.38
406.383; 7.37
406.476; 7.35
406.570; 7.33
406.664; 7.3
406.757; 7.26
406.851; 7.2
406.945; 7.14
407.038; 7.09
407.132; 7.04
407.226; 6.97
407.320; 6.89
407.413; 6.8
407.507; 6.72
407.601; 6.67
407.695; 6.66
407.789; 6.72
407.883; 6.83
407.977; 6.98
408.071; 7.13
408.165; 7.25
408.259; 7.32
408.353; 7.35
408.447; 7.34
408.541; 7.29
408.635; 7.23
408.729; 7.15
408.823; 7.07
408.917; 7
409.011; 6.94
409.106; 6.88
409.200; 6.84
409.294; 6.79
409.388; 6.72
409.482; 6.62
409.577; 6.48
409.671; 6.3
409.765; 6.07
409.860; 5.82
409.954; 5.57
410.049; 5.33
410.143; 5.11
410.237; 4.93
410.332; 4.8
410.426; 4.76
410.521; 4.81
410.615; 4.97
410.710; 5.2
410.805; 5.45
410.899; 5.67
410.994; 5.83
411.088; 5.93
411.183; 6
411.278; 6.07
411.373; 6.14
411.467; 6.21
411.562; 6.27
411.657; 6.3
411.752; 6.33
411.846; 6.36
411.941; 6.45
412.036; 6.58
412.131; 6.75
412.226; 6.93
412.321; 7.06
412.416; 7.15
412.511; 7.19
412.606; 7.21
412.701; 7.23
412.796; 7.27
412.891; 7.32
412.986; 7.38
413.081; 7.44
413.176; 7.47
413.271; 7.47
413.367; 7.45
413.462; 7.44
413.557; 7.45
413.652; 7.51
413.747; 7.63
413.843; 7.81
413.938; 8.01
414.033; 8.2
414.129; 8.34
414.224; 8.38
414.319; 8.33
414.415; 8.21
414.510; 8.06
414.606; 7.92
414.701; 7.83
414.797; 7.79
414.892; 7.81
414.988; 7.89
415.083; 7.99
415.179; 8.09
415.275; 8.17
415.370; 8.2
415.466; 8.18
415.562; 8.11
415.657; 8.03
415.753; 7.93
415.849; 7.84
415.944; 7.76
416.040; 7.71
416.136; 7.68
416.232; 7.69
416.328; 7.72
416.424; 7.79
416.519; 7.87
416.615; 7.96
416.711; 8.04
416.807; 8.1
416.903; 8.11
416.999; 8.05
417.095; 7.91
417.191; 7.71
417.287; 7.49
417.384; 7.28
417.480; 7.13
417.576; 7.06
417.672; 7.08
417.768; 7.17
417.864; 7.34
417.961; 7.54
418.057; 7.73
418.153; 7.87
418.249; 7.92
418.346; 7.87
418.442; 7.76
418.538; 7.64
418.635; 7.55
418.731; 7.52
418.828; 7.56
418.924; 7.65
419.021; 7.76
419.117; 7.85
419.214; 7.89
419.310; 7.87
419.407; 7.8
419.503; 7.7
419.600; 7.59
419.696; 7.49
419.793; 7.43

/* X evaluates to 0.10 mag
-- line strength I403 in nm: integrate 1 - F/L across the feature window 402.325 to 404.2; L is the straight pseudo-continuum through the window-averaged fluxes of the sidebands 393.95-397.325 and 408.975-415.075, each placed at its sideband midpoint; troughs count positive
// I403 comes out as -0.45 nm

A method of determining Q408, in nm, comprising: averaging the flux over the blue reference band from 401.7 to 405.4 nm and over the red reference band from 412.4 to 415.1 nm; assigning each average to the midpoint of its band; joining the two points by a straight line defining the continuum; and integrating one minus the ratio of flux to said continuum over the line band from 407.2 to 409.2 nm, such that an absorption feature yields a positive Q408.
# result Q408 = 0.19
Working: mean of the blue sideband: 7.81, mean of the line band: 7.01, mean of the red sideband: 7.7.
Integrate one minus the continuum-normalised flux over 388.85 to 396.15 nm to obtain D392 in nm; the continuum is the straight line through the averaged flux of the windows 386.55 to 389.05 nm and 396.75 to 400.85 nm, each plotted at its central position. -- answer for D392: 0.14 nm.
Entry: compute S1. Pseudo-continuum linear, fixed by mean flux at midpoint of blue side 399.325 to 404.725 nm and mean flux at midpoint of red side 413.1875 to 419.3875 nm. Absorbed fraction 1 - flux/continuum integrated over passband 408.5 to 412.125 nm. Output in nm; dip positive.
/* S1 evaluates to 0.76 nm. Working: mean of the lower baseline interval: 7.64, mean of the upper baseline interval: 7.79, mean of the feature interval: 6.12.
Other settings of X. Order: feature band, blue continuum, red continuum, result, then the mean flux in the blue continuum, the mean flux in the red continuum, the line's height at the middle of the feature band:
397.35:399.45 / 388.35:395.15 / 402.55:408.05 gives 0.068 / 5.72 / 7.46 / 6.58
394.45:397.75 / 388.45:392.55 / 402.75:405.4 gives 0.231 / 5.85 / 7.71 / 6.62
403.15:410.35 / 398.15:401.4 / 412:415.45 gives 0.034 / 7.19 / 7.65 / 7.42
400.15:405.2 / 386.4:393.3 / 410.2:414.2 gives -0.216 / 5.91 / 6.65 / 6.34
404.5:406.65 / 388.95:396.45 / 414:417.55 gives -0.098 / 5.84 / 7.92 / 7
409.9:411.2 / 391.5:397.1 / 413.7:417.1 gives 0.369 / 5.66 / 7.98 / 7.44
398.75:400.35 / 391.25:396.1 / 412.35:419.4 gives -0.119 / 6.03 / 7.73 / 6.48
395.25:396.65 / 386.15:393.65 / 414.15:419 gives 0.104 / 5.85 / 7.8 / 6.29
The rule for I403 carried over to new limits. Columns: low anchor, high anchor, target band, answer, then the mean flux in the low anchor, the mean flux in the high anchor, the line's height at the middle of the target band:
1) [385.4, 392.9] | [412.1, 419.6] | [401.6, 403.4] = -0.24 nm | 6.07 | 7.7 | 6.88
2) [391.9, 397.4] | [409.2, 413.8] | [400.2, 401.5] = -0.37 nm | 5.45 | 6.41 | 5.8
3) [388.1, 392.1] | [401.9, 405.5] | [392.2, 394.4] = 0.32 nm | 5.73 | 7.79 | 6.21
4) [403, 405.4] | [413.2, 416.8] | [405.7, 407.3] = 0.09 nm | 7.75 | 7.9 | 7.78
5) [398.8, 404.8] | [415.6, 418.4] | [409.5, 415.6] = 0.63 nm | 7.61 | 7.71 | 7.68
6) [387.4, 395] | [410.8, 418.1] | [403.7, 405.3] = -0.29 nm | 5.7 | 7.42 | 6.68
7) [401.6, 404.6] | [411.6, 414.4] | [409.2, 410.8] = 0.39 nm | 7.82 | 7.33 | 7.48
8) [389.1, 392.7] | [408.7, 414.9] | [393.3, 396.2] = 0.18 nm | 6.08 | 6.75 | 6.21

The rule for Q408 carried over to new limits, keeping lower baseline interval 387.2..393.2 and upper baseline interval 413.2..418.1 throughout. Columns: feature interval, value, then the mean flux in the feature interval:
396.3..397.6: 0.492 nm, 3.93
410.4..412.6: 0.394 nm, 6.14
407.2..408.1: 0.043 nm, 6.83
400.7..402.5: -0.329 nm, 7.93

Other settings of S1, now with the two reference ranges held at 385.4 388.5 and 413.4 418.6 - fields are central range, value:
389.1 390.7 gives 0.311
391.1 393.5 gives 0.174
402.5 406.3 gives -0.229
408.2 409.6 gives 0.083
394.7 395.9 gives 0.046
